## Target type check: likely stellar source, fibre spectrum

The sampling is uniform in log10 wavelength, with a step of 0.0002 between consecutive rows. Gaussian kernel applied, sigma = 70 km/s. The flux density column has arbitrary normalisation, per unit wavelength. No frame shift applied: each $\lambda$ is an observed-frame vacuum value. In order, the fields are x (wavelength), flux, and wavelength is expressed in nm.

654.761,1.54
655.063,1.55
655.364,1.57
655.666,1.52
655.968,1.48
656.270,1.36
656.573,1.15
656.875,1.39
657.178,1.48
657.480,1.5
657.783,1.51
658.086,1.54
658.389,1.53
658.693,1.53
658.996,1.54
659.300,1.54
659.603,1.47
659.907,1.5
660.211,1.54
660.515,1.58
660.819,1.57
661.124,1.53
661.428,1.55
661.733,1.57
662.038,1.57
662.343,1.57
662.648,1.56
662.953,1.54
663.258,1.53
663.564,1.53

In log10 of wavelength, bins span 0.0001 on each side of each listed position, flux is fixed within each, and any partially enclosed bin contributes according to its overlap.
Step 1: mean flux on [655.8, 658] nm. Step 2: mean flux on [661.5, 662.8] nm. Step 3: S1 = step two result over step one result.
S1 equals 1.11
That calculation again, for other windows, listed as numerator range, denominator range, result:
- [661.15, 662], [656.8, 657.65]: 1.06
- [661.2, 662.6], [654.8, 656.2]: 1.03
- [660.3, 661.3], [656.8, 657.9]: 1.06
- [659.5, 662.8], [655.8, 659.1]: 1.06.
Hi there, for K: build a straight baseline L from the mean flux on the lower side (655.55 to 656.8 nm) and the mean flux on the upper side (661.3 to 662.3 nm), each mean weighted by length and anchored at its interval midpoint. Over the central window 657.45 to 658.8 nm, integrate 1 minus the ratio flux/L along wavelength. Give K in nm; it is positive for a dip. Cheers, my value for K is -0.08 nm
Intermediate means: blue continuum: 1.37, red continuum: 1.56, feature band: 1.52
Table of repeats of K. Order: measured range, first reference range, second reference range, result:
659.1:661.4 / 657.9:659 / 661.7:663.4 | 0.014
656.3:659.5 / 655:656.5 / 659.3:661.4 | 0.077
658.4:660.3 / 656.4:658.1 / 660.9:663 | -0.052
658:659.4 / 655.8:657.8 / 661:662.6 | -0.070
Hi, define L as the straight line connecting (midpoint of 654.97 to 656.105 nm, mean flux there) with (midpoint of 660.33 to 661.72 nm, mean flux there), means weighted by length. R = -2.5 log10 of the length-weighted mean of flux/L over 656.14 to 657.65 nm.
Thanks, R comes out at 0.119 mag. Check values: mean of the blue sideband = 1.53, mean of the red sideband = 1.56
